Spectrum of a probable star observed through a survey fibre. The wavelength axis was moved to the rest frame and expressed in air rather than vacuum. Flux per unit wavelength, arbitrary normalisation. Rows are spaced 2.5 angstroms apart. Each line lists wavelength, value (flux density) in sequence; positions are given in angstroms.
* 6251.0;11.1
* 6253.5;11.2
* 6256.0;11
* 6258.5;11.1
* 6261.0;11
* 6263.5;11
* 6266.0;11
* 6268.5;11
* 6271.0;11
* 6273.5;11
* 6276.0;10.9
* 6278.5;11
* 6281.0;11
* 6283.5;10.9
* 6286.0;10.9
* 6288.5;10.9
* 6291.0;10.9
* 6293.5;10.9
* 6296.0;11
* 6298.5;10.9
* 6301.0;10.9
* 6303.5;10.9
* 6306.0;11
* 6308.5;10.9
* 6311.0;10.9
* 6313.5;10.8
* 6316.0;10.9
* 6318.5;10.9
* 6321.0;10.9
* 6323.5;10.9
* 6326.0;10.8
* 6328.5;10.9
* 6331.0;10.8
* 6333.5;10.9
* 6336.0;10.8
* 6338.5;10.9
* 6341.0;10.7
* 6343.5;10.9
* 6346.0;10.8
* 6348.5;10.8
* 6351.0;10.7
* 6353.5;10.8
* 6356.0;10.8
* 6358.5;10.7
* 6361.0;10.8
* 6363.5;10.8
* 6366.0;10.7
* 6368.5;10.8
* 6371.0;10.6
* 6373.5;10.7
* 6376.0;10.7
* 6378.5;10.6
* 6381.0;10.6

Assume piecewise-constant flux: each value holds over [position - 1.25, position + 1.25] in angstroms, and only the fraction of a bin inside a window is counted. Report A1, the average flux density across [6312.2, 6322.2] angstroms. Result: 10.9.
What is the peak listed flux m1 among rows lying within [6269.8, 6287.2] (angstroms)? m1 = 11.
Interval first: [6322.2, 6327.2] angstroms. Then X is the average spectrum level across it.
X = 10.9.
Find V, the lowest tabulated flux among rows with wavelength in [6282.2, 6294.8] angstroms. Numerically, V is 10.9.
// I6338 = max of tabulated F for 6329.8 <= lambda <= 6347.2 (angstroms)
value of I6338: 10.9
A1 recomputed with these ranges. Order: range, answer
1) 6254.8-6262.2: 11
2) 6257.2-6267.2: 11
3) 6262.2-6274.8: 11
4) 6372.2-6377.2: 10.7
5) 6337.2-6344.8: 10.8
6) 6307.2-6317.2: 10.9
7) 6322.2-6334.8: 10.9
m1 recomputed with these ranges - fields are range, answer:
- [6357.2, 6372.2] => 10.8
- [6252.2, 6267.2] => 11.2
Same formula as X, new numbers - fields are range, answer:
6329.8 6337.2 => 10.8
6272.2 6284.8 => 11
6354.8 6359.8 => 10.8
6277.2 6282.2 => 11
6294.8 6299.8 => 10.9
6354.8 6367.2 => 10.8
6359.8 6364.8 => 10.8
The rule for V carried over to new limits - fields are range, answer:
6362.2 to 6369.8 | 10.7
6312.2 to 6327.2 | 10.8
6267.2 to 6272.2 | 11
